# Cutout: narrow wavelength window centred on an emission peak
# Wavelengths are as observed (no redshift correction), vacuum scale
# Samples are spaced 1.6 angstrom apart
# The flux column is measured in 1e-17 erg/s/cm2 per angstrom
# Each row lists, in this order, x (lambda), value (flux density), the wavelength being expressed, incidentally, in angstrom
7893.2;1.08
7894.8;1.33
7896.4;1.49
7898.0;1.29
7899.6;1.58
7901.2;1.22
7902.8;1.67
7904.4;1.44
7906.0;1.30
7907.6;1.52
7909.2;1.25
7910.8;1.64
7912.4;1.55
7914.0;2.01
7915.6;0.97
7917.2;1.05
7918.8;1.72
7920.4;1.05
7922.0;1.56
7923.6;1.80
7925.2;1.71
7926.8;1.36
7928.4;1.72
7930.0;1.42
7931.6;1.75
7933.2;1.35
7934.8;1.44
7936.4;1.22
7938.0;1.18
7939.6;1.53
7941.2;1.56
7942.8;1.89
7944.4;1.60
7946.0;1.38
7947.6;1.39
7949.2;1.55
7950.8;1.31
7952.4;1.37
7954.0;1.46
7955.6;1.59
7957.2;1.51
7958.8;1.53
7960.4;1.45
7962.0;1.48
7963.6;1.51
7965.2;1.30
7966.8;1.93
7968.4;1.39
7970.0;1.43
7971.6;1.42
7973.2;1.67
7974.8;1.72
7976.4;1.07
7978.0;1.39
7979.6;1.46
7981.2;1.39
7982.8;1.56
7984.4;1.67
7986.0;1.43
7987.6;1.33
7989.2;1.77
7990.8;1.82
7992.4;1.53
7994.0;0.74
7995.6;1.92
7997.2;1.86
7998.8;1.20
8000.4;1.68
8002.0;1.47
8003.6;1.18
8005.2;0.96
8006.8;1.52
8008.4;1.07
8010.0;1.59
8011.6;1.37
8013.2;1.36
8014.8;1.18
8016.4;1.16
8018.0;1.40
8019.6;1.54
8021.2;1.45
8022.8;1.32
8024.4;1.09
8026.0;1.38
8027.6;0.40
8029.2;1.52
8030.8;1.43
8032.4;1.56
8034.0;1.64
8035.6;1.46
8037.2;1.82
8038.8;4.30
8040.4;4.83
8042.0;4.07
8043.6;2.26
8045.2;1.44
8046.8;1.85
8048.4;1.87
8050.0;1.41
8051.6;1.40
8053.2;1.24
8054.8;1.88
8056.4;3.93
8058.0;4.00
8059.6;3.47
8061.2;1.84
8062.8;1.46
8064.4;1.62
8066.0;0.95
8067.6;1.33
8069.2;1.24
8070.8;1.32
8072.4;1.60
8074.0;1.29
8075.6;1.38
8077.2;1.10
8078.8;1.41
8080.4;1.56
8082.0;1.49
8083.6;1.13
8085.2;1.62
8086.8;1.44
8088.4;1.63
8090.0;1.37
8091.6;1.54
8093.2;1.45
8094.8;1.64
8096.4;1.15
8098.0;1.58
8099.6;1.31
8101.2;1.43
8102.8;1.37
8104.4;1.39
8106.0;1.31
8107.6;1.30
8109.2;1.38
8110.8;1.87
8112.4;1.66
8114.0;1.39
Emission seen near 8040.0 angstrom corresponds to [S II]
